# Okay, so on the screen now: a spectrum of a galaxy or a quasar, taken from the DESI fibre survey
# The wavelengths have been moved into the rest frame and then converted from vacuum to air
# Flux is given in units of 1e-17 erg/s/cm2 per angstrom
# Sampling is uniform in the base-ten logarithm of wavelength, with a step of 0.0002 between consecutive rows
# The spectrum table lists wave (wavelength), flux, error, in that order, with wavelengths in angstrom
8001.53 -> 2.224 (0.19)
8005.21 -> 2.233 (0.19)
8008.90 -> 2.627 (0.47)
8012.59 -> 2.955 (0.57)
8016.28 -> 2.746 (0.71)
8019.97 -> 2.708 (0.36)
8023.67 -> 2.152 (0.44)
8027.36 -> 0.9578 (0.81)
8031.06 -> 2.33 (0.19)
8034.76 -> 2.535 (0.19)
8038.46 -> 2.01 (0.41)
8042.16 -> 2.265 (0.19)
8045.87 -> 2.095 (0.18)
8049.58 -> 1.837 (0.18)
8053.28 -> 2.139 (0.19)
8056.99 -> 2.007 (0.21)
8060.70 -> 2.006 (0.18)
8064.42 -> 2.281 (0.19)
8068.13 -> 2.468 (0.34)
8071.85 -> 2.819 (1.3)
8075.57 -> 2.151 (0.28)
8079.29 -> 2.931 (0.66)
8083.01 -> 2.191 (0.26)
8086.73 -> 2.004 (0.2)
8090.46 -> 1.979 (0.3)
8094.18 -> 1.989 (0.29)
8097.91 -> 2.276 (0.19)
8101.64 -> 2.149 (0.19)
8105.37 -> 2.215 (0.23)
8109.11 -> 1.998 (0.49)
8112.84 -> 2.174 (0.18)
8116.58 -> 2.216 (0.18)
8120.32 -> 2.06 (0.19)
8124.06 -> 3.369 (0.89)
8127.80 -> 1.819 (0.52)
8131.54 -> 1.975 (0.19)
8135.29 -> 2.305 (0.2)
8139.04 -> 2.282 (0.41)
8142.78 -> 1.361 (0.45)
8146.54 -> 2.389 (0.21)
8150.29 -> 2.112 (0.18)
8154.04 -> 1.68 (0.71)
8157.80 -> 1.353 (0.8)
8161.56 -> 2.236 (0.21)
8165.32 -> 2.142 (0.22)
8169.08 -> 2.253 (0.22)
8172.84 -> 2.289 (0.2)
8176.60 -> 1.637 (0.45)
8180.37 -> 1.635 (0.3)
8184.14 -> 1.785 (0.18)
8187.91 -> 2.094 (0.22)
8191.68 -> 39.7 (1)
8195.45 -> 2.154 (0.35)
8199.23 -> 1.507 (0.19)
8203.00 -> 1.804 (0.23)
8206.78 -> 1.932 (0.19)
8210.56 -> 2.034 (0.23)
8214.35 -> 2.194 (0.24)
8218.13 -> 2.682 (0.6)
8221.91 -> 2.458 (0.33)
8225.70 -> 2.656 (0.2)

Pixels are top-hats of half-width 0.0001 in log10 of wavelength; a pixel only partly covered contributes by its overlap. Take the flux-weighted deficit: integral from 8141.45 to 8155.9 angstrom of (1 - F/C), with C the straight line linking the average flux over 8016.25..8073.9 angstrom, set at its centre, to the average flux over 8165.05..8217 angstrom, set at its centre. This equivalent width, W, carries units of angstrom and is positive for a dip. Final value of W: 7.5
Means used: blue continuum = 2.19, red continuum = 4.7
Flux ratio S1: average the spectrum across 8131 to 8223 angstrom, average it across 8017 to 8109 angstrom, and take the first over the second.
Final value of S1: 1.62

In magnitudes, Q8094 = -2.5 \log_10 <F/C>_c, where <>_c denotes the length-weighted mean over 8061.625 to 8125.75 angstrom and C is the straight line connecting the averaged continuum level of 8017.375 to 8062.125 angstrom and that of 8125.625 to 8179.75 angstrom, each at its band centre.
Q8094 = -0.128 mag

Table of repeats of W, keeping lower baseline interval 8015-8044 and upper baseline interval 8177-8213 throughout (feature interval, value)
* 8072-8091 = 5.74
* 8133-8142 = 4.73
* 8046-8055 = 2.21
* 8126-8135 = 4.99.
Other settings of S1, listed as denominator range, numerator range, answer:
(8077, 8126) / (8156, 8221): 1.84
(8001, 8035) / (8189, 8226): 2.55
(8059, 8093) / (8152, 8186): 0.82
